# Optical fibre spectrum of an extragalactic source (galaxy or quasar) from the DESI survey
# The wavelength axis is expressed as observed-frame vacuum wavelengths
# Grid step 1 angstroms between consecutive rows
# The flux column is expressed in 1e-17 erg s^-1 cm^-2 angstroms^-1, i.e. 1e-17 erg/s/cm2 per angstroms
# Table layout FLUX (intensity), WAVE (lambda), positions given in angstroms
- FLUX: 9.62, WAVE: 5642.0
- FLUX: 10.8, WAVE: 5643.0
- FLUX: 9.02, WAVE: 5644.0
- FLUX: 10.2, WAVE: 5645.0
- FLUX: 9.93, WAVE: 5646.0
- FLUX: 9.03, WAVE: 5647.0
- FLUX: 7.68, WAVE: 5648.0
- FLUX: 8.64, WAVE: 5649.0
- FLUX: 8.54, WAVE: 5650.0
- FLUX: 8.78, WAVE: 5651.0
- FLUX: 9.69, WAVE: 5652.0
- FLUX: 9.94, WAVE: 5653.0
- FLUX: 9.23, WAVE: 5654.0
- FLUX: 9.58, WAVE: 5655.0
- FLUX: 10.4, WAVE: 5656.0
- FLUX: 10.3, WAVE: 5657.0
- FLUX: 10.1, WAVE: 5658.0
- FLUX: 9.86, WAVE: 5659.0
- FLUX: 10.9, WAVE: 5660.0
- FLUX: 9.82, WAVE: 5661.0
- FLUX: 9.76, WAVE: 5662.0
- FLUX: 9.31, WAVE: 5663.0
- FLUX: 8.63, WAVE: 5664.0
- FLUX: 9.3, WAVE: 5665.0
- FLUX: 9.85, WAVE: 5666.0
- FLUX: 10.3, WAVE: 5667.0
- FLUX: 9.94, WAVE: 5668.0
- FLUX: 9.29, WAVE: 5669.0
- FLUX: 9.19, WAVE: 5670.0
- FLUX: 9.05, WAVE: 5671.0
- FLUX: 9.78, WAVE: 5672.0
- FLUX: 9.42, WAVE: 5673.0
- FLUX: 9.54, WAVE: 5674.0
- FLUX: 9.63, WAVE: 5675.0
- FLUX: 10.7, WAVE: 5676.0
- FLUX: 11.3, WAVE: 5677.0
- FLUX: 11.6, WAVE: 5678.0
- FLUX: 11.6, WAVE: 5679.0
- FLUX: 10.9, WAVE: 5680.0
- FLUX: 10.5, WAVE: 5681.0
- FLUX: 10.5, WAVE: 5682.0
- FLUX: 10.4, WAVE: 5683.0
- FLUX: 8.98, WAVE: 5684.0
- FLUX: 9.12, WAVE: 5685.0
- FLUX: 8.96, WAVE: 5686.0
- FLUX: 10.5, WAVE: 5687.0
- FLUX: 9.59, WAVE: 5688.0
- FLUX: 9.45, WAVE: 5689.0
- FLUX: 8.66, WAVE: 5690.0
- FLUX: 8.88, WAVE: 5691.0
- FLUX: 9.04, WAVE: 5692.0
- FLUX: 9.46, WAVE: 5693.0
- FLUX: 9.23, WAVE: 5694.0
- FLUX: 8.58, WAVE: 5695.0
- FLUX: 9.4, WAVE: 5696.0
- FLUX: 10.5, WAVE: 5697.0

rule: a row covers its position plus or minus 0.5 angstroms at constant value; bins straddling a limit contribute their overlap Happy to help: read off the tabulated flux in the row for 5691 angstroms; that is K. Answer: 8.88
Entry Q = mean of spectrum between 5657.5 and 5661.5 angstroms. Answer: 10.2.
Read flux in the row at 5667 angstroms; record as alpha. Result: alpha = 10.3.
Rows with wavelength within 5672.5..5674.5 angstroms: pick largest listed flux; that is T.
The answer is 9.54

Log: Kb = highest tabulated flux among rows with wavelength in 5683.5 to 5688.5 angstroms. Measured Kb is 10.5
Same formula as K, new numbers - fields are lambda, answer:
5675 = 9.63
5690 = 8.66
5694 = 9.23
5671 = 9.05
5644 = 9.02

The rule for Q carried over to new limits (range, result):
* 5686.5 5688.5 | 10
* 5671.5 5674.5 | 9.58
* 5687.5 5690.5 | 9.23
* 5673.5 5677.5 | 10.3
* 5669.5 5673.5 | 9.36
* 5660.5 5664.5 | 9.38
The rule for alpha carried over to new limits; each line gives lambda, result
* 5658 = 10.1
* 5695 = 8.58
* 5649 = 8.64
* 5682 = 10.5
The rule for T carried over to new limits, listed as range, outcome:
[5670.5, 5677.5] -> 11.3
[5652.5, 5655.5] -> 9.94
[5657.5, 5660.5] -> 10.9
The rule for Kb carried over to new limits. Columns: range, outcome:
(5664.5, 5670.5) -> 10.3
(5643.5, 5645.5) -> 10.2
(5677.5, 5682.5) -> 11.6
